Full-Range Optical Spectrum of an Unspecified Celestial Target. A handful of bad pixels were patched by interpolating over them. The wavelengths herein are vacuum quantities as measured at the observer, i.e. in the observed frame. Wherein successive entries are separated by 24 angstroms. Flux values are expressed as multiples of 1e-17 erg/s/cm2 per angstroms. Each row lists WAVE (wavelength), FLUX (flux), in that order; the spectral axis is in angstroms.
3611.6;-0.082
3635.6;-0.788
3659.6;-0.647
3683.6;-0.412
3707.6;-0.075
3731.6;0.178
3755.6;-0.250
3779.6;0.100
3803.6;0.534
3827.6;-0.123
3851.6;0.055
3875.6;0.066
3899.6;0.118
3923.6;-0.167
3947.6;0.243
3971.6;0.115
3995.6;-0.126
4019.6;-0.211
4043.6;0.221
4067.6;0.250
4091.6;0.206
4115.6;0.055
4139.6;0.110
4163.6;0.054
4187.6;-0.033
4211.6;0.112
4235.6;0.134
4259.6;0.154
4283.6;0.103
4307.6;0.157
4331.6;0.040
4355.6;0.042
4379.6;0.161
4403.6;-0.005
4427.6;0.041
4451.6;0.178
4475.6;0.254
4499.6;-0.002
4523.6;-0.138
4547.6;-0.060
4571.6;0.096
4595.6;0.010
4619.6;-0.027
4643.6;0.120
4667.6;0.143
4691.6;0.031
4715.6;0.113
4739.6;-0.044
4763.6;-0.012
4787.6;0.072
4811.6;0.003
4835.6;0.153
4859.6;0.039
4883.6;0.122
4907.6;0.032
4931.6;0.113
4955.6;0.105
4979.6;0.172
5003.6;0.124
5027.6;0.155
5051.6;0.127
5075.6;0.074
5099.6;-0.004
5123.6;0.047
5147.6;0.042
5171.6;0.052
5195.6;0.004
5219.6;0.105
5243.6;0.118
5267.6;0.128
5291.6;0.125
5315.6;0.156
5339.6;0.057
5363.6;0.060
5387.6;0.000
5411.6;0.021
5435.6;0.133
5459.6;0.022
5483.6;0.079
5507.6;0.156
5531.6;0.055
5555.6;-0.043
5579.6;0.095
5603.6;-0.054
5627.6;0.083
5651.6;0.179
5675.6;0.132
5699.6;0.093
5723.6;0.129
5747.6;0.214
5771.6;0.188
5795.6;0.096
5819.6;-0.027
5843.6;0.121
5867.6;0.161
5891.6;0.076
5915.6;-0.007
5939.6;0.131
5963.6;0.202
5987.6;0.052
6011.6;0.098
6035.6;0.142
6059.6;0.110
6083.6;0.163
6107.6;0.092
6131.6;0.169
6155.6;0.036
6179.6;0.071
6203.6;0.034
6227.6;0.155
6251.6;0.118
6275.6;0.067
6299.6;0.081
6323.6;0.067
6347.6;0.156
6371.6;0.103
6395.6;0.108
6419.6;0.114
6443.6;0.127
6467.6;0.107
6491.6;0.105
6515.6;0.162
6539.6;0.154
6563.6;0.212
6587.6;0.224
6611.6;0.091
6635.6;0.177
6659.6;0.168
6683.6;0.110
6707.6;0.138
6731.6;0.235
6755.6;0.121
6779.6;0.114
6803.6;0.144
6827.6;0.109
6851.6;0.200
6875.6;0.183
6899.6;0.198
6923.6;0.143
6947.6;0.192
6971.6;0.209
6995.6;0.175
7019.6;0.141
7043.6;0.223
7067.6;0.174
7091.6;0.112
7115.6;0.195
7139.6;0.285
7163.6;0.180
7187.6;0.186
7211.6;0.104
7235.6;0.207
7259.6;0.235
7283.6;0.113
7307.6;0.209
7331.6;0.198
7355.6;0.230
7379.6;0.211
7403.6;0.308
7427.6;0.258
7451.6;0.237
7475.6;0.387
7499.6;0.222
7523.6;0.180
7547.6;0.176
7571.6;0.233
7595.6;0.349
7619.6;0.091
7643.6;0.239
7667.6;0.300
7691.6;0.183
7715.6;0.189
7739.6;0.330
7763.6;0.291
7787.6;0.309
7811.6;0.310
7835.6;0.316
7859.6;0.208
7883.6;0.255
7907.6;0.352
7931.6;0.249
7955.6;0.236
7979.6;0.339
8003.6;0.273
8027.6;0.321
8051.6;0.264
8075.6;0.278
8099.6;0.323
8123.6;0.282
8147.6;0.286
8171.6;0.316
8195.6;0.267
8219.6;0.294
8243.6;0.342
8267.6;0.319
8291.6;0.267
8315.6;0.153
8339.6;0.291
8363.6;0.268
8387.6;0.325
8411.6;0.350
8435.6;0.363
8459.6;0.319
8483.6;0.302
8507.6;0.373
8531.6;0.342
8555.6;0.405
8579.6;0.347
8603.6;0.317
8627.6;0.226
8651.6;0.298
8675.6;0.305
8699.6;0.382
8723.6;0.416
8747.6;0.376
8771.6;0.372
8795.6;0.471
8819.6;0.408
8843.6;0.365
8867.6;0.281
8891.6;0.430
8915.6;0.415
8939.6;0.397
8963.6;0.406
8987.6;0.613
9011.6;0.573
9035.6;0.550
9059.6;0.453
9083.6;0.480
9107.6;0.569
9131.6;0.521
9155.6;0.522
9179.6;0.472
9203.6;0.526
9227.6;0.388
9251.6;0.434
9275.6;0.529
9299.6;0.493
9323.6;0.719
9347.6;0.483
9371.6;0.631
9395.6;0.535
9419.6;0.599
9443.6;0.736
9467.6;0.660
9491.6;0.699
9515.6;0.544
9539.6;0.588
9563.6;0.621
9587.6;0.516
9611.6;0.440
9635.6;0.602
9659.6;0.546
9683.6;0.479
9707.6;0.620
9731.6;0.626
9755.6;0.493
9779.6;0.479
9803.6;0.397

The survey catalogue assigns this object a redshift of 1.25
